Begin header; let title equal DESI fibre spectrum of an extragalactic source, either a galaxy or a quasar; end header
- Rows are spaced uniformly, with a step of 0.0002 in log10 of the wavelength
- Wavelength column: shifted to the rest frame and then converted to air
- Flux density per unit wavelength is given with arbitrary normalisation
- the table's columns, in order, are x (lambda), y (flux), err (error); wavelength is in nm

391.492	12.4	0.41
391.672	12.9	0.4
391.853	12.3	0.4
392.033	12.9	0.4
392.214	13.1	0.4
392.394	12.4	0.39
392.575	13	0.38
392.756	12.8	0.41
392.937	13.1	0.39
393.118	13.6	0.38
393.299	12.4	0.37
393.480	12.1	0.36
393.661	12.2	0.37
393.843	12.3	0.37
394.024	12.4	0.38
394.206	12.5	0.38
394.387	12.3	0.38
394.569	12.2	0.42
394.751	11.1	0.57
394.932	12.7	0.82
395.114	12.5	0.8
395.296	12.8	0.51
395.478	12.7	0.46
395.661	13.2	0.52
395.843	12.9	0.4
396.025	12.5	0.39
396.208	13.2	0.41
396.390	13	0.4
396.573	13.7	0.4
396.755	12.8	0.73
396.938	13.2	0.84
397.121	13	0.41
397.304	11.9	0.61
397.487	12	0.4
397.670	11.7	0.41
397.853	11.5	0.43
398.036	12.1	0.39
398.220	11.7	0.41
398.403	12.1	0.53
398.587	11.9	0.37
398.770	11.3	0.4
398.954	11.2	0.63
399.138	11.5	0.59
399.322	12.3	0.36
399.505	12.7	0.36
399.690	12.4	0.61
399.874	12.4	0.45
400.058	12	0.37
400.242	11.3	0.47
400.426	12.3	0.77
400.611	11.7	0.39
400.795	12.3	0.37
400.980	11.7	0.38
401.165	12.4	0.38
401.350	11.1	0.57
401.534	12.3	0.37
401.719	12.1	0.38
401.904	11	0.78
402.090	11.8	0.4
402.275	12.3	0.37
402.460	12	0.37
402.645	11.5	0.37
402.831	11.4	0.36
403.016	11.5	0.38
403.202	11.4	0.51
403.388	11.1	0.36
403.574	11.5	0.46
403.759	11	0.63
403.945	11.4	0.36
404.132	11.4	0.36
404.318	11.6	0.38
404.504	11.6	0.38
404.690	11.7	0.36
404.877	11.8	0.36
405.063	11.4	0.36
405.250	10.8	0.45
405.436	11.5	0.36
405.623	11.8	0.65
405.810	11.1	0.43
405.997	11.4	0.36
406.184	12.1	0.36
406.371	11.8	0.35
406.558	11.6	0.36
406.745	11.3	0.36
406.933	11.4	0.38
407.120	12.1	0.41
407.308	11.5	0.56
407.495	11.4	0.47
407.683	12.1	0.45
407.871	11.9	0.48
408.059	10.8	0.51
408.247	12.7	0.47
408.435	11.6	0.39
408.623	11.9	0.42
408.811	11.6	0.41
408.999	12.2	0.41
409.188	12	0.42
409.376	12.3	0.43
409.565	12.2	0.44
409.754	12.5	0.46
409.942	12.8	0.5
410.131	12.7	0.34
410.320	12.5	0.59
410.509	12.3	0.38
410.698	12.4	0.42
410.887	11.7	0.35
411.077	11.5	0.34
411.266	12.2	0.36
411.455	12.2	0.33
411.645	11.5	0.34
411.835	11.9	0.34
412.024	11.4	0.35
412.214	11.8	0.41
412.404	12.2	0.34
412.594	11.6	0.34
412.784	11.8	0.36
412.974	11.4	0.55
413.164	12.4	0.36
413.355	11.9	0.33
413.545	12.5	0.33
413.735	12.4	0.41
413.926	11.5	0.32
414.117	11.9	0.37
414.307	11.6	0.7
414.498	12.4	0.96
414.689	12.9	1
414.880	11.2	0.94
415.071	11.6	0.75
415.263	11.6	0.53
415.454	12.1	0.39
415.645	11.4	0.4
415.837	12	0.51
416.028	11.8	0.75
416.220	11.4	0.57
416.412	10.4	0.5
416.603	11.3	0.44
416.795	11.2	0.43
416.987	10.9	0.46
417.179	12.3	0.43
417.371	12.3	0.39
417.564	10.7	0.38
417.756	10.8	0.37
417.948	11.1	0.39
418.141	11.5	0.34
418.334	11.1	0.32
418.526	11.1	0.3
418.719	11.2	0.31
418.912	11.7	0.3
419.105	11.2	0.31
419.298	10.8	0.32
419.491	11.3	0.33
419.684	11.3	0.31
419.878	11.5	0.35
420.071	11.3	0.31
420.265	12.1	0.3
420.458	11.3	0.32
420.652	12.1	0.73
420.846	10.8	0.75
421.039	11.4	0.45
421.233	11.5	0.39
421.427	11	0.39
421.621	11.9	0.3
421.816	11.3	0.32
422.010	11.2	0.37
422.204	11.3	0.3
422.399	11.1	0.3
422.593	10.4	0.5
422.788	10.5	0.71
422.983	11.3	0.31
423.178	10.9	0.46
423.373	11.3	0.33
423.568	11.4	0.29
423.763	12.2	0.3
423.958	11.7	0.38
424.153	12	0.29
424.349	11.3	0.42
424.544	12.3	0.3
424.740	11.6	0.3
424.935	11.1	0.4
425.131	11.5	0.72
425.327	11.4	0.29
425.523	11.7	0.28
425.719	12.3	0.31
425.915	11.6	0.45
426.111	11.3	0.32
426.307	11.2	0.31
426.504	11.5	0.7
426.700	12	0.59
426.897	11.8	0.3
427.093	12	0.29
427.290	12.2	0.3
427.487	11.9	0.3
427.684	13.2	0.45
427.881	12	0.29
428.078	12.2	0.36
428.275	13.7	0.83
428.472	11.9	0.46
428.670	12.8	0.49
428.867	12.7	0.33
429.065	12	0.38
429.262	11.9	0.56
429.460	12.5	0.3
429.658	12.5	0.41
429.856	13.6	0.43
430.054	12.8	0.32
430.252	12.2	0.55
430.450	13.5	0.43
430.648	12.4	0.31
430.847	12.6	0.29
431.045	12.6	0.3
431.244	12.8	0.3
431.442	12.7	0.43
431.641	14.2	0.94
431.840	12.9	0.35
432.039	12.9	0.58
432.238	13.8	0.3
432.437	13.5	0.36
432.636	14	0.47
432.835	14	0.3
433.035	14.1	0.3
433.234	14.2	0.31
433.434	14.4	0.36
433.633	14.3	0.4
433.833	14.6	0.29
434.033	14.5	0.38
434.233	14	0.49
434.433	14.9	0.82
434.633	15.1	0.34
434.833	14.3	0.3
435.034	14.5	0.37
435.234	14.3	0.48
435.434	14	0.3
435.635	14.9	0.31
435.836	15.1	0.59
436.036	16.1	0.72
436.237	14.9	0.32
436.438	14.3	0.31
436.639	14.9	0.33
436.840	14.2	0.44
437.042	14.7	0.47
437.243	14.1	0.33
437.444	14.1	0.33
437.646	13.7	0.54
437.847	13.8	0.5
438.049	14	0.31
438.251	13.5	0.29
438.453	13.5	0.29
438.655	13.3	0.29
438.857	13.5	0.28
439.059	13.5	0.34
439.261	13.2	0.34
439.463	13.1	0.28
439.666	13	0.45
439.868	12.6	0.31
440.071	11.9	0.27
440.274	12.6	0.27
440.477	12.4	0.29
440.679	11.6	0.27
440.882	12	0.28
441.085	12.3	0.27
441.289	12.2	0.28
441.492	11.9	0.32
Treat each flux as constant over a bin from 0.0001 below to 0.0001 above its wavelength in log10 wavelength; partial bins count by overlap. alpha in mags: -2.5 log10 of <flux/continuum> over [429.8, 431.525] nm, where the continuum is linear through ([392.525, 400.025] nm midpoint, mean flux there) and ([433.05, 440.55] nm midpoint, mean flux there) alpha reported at 0.08 mag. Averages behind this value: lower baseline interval 12.4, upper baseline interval 14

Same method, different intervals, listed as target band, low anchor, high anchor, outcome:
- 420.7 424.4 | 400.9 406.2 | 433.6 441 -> 0.14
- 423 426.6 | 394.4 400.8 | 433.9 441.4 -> 0.15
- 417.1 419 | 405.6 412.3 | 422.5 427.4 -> 0.03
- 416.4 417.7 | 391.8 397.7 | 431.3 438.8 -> 0.19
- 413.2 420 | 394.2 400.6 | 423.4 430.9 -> 0.06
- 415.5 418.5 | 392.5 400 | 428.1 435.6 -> 0.15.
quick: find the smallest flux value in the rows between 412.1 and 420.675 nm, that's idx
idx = 10.4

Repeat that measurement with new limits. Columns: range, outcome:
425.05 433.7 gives 11.2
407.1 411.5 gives 10.8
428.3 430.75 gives 11.9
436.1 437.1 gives 14.2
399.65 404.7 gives 11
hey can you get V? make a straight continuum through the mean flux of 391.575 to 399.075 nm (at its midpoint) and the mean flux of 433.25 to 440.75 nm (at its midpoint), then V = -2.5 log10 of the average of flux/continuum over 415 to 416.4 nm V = 0.14 mag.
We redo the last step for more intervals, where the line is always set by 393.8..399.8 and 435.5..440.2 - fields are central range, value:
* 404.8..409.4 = 0.094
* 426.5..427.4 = 0.132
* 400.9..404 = 0.084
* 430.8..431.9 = 0.054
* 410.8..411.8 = 0.095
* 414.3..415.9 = 0.101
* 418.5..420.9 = 0.162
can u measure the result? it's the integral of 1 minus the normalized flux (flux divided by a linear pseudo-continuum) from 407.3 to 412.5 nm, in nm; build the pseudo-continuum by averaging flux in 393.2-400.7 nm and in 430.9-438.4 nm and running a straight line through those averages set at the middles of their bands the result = 0.368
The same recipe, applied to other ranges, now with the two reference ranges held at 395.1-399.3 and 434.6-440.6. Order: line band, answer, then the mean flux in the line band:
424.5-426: 0.20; 11.7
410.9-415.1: 0.34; 11.9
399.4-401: 0.05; 12.1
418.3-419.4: 0.17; 11.2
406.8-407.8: 0.08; 11.7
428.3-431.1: 0.20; 12.6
